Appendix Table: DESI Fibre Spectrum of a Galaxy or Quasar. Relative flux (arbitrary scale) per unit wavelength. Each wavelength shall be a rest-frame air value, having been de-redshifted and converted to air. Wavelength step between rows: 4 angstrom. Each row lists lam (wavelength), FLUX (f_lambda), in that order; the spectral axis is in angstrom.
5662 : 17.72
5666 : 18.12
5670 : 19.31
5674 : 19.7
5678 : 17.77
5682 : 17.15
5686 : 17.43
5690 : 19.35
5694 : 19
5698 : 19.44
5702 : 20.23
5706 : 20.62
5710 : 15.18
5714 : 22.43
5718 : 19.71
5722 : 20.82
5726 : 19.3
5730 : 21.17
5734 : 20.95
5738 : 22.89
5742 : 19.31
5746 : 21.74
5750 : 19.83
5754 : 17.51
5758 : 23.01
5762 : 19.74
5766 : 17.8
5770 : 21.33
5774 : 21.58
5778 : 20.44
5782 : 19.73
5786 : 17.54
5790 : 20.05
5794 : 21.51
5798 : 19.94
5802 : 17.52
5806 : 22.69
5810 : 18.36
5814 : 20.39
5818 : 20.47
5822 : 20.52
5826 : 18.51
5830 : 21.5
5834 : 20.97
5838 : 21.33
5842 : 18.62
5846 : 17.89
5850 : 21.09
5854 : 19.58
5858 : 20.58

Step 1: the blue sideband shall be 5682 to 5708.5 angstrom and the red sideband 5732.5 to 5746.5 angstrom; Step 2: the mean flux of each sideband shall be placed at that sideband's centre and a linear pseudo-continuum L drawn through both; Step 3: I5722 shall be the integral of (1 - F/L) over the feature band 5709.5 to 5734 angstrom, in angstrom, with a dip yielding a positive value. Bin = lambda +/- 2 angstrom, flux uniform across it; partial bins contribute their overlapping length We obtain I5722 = 0.25 angstrom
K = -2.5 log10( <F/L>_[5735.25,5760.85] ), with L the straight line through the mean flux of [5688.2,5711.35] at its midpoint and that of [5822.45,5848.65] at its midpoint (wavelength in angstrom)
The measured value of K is -0.07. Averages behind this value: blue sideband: 19.1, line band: 20.7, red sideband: 19.9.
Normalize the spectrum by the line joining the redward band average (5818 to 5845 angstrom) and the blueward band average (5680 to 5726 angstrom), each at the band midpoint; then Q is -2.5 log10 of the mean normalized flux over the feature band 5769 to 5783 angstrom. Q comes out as -0.06 mag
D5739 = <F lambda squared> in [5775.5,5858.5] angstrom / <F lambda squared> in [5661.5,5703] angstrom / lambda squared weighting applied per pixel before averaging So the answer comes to 1.12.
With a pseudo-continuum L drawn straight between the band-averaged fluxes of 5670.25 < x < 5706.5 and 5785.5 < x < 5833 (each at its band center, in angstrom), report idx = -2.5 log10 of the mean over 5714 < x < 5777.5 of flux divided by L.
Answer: -0.06 mag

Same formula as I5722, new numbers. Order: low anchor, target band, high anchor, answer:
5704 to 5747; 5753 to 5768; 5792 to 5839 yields 0.50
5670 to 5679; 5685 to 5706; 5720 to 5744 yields 0.33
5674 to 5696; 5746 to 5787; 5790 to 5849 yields -1.40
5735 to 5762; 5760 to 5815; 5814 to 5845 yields 1.46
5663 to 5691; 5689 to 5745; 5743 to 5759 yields -1.93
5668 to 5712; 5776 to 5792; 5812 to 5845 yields 0.22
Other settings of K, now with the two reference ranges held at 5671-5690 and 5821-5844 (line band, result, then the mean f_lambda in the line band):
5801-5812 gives 0.01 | 19.7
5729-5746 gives -0.12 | 21.2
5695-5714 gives -0.04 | 19.2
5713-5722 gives -0.12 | 20.9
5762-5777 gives -0.04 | 20.2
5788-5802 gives -0.02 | 20.1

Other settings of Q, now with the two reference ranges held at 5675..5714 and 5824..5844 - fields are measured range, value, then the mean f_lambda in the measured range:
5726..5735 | -0.09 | 20.7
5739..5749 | -0.08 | 20.7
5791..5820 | -0.01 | 20.1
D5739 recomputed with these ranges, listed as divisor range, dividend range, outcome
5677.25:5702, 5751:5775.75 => 1.11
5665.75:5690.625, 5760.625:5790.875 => 1.11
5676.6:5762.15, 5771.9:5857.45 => 1.05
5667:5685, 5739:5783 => 1.13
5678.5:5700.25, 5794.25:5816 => 1.12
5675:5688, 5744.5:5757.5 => 1.16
